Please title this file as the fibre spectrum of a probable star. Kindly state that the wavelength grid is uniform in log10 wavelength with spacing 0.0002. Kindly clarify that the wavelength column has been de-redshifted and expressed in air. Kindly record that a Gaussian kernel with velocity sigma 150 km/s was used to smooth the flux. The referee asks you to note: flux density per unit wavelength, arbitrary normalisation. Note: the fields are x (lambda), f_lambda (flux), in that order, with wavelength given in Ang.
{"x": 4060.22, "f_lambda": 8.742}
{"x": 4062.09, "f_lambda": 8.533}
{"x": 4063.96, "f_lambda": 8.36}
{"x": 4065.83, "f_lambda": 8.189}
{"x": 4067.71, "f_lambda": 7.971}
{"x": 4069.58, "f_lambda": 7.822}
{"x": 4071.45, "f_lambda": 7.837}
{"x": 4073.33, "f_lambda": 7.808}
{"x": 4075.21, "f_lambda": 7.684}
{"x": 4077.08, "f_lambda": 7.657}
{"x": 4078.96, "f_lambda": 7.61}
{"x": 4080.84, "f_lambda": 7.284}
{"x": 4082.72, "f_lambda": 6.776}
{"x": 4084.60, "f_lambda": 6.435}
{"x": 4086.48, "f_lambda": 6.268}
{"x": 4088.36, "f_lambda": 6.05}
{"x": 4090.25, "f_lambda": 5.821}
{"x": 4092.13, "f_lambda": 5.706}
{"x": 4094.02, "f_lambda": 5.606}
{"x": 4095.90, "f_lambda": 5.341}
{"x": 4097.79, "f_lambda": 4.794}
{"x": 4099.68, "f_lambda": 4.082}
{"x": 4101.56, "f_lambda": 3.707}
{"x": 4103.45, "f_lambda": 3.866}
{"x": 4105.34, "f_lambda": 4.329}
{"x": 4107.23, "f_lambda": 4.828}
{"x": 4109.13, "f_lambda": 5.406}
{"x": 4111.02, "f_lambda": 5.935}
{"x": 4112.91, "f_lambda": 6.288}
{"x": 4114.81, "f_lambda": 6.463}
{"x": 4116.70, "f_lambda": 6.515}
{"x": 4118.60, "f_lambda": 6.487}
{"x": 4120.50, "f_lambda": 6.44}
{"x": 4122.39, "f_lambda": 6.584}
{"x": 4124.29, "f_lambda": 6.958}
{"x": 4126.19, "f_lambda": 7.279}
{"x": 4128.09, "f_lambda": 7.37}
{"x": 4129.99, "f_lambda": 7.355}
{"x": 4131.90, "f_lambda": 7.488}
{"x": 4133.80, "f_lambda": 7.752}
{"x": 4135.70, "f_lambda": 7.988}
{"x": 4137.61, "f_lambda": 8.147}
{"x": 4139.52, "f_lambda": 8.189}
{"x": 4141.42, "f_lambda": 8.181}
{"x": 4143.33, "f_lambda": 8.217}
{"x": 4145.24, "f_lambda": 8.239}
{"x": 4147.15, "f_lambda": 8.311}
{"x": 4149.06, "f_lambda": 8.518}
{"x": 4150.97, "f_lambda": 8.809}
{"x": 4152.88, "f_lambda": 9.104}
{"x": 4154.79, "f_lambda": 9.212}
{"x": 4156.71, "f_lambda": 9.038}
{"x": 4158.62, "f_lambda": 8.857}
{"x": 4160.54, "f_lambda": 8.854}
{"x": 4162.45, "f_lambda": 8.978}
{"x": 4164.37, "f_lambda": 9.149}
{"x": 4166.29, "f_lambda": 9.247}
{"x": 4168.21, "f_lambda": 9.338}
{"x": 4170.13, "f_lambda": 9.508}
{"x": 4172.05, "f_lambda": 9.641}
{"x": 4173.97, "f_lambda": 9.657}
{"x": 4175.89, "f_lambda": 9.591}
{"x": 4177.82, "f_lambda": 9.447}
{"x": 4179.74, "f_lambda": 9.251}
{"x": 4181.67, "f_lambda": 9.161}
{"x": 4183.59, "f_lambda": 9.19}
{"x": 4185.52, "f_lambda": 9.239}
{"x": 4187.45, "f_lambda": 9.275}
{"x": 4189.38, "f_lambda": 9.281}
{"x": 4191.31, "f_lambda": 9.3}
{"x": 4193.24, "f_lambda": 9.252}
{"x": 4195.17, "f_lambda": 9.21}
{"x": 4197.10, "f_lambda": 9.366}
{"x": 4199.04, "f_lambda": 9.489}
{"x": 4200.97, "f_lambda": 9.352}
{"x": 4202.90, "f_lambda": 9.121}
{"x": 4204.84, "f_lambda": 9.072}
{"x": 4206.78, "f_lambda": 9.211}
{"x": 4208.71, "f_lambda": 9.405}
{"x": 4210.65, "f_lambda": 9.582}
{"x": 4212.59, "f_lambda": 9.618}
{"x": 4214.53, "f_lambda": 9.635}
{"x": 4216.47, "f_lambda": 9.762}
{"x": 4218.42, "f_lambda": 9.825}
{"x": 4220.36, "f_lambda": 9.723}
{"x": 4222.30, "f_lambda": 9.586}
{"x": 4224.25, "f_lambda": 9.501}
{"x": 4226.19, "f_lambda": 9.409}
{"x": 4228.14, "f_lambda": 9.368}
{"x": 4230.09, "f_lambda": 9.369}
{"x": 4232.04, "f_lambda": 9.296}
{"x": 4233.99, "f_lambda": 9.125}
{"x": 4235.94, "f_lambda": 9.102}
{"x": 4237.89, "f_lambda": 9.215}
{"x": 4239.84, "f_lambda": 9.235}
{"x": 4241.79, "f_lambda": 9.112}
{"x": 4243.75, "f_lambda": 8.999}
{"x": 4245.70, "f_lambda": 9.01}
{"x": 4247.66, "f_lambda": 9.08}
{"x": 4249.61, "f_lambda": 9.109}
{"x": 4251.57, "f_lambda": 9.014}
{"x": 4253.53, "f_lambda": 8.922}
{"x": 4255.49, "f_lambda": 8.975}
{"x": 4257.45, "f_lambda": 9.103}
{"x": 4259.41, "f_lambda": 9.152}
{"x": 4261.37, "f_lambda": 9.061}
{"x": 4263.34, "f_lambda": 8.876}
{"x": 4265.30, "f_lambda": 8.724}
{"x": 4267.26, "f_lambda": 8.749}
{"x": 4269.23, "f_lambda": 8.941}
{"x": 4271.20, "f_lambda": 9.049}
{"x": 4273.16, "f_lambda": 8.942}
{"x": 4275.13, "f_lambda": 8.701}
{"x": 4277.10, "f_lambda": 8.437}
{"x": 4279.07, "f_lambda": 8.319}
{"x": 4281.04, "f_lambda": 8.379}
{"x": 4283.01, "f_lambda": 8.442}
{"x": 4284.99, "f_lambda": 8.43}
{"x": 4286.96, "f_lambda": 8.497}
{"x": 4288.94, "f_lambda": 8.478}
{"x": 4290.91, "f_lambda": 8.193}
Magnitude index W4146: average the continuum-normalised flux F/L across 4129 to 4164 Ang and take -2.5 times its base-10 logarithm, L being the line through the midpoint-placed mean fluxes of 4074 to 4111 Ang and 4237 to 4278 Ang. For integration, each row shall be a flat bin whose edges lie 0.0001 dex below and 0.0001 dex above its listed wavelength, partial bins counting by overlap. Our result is -0.228 mag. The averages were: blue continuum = 5.77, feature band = 8.41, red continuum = 8.97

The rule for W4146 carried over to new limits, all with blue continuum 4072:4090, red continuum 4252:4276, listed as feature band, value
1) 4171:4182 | -0.18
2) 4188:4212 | -0.13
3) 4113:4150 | 0.01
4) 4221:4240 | -0.09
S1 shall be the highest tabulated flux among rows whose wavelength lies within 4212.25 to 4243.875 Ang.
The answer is 9.825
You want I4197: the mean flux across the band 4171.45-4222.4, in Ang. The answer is 9.41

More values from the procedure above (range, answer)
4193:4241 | 9.4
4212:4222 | 9.71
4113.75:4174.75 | 8.18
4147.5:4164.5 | 8.92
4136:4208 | 9.05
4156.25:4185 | 9.27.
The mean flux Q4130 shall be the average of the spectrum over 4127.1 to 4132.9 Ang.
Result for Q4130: 7.4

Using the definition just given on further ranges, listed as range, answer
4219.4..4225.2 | 9.6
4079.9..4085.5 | 6.83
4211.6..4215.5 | 9.63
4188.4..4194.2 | 9.28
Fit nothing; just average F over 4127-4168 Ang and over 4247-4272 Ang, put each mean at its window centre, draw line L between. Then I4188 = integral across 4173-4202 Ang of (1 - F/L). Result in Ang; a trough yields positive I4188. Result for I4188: -2.4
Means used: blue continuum 8.44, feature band 9.34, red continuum 8.98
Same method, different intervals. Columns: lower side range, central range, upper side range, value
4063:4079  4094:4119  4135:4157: 9.0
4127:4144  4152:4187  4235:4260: -4.4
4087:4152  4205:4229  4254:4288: -4.7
